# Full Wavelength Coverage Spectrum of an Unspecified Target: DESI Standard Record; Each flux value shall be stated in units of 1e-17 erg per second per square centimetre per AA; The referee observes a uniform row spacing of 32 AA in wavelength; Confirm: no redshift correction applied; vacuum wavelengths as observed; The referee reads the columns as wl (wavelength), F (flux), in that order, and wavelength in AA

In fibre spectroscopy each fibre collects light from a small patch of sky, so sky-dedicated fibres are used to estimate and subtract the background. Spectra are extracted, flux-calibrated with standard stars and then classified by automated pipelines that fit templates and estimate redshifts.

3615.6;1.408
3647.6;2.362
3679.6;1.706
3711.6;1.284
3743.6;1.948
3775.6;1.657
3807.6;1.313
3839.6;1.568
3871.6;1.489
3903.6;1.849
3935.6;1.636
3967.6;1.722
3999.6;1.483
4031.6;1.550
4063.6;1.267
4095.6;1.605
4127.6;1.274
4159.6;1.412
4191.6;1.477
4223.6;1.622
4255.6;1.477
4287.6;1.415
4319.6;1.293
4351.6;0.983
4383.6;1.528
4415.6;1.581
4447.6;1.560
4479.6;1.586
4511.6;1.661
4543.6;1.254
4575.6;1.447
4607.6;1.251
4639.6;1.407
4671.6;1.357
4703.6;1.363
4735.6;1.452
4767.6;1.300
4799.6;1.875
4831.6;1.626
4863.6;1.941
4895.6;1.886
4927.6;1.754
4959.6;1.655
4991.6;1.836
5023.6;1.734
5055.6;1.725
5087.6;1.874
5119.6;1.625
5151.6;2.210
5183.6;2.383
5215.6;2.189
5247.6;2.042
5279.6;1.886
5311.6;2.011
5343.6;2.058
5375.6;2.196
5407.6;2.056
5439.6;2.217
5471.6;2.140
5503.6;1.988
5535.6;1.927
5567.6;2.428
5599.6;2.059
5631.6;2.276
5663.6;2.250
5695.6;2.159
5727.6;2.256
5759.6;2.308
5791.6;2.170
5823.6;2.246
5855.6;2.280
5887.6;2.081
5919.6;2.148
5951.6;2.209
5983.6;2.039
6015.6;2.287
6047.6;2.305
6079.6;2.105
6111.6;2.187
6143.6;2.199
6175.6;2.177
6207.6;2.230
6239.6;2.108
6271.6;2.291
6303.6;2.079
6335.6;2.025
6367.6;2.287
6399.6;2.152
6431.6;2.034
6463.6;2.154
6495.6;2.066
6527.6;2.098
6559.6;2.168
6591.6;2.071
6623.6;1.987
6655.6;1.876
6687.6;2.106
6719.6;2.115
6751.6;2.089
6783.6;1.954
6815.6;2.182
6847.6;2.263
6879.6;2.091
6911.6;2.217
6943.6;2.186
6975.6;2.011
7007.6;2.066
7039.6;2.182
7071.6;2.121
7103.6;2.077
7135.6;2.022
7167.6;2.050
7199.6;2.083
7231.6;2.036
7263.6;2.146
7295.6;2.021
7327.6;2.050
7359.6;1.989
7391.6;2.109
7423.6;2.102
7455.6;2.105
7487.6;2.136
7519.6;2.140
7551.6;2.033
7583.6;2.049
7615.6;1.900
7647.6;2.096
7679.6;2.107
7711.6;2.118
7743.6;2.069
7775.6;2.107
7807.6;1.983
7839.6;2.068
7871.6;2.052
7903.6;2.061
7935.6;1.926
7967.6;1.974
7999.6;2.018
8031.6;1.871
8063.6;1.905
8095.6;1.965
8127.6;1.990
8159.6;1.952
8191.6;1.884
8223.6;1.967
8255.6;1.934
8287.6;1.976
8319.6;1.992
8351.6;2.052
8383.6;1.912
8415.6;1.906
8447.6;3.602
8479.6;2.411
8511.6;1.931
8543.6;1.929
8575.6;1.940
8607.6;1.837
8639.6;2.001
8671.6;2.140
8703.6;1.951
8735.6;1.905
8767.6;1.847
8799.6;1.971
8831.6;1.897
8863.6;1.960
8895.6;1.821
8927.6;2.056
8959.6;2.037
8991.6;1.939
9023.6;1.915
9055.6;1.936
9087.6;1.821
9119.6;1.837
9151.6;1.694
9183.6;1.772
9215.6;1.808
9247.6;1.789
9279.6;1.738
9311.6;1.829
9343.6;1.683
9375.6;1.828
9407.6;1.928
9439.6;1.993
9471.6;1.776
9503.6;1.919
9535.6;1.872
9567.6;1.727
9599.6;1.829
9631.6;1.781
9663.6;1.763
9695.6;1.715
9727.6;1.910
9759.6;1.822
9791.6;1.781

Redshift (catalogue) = 0.29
